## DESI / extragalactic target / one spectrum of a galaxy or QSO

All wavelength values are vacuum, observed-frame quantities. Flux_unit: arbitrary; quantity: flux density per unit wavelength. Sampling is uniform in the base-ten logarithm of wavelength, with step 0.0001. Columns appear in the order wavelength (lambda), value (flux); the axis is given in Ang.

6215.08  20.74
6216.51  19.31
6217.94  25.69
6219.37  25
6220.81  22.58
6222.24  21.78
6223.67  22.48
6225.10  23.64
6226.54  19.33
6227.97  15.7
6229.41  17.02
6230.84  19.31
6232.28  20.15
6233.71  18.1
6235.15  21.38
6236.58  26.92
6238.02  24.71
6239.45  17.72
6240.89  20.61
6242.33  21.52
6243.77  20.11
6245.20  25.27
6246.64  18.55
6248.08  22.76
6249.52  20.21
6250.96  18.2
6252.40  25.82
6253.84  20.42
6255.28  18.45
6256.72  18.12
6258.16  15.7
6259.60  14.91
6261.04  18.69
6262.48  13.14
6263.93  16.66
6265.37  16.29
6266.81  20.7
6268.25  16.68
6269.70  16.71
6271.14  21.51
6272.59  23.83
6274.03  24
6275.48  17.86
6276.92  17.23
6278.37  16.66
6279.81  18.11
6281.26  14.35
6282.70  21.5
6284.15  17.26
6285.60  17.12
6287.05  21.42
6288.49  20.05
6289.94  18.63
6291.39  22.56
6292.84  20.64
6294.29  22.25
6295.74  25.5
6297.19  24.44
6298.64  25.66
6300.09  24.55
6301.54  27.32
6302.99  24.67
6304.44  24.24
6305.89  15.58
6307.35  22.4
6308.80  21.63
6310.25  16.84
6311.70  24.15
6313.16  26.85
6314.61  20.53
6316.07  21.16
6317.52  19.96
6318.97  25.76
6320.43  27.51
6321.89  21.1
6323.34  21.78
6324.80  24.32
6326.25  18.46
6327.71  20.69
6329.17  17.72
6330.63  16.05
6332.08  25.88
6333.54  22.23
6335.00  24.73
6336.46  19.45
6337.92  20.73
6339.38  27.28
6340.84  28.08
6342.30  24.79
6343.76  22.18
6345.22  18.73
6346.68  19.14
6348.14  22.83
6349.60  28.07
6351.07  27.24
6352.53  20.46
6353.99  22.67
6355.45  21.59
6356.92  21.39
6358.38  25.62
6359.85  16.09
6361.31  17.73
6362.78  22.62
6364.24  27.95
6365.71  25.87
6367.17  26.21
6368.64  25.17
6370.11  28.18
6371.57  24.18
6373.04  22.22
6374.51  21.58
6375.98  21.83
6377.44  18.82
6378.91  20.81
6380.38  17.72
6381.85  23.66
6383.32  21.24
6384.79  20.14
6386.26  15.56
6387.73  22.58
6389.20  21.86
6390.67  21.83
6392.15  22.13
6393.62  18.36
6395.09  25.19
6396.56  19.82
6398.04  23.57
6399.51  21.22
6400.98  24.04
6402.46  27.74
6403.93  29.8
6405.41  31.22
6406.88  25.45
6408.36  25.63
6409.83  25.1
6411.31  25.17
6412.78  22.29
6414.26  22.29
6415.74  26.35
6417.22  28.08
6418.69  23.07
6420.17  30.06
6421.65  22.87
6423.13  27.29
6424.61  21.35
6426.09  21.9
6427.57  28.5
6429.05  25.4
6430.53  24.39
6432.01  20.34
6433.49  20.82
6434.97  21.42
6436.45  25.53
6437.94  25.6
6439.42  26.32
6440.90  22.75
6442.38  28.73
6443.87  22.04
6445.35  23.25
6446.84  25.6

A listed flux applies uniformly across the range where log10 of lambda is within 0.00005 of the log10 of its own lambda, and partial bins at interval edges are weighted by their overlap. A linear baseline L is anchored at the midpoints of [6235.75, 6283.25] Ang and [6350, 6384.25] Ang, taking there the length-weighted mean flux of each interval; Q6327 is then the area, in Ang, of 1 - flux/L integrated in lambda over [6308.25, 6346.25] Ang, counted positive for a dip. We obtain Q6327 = -1.3 Ang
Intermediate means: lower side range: 19.5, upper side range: 22.7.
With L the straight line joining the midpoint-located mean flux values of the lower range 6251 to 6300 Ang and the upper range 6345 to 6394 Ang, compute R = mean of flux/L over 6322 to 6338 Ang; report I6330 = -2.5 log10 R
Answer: -0.002 mag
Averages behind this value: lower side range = 19.5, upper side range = 22.2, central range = 21.1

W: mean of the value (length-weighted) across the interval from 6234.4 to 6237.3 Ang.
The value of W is 24.1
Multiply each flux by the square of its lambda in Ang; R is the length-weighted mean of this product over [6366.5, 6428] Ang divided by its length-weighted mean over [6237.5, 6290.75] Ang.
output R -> 1.28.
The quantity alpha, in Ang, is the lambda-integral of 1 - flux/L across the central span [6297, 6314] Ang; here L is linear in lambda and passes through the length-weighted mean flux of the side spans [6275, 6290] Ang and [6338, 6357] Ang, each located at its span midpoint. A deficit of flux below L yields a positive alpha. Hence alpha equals -2.7 Ang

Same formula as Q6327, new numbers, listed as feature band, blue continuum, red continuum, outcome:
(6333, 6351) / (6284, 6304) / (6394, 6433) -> 0.1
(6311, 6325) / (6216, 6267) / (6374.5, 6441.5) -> -1.0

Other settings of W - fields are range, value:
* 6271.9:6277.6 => 20.8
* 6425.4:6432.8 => 24.1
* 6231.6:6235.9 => 20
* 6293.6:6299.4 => 24.5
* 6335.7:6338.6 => 20.1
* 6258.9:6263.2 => 15.6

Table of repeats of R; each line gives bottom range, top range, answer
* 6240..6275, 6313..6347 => 1.17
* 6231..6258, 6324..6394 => 1.10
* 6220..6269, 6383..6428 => 1.27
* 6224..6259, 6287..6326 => 1.13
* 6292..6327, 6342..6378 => 1.02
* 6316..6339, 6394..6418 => 1.18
